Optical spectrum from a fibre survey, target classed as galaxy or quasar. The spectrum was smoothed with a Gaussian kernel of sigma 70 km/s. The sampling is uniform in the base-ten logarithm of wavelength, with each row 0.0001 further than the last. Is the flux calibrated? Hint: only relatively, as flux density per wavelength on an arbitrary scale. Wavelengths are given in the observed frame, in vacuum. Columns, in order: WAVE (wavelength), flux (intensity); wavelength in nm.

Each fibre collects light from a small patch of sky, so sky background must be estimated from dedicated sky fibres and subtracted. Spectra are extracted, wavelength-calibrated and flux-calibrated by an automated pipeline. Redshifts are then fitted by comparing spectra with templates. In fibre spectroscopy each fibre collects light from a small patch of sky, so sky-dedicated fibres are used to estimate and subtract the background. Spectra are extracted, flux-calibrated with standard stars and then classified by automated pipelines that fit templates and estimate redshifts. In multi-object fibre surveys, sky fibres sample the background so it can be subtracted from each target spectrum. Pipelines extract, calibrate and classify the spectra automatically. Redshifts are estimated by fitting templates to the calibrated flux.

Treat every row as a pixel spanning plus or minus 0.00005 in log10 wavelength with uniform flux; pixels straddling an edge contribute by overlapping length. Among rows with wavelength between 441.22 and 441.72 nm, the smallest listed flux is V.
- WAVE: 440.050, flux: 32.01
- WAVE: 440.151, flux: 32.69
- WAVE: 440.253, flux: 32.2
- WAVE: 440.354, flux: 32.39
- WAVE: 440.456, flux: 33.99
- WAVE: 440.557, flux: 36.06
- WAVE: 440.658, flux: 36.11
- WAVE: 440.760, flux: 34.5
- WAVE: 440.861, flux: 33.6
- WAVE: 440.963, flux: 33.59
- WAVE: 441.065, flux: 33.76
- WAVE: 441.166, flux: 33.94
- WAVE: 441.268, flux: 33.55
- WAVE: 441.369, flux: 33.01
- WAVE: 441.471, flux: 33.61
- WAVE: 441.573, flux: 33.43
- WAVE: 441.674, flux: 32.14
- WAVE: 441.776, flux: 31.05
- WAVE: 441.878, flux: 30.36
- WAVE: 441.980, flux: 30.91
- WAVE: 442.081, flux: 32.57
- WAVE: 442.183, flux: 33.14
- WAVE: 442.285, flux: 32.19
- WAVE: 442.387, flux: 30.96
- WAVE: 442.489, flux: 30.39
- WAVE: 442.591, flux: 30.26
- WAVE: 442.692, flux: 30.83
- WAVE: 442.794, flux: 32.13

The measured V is 32.14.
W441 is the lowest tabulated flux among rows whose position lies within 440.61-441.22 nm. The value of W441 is 33.59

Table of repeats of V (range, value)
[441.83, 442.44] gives 30.36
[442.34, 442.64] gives 30.26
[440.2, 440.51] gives 32.2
